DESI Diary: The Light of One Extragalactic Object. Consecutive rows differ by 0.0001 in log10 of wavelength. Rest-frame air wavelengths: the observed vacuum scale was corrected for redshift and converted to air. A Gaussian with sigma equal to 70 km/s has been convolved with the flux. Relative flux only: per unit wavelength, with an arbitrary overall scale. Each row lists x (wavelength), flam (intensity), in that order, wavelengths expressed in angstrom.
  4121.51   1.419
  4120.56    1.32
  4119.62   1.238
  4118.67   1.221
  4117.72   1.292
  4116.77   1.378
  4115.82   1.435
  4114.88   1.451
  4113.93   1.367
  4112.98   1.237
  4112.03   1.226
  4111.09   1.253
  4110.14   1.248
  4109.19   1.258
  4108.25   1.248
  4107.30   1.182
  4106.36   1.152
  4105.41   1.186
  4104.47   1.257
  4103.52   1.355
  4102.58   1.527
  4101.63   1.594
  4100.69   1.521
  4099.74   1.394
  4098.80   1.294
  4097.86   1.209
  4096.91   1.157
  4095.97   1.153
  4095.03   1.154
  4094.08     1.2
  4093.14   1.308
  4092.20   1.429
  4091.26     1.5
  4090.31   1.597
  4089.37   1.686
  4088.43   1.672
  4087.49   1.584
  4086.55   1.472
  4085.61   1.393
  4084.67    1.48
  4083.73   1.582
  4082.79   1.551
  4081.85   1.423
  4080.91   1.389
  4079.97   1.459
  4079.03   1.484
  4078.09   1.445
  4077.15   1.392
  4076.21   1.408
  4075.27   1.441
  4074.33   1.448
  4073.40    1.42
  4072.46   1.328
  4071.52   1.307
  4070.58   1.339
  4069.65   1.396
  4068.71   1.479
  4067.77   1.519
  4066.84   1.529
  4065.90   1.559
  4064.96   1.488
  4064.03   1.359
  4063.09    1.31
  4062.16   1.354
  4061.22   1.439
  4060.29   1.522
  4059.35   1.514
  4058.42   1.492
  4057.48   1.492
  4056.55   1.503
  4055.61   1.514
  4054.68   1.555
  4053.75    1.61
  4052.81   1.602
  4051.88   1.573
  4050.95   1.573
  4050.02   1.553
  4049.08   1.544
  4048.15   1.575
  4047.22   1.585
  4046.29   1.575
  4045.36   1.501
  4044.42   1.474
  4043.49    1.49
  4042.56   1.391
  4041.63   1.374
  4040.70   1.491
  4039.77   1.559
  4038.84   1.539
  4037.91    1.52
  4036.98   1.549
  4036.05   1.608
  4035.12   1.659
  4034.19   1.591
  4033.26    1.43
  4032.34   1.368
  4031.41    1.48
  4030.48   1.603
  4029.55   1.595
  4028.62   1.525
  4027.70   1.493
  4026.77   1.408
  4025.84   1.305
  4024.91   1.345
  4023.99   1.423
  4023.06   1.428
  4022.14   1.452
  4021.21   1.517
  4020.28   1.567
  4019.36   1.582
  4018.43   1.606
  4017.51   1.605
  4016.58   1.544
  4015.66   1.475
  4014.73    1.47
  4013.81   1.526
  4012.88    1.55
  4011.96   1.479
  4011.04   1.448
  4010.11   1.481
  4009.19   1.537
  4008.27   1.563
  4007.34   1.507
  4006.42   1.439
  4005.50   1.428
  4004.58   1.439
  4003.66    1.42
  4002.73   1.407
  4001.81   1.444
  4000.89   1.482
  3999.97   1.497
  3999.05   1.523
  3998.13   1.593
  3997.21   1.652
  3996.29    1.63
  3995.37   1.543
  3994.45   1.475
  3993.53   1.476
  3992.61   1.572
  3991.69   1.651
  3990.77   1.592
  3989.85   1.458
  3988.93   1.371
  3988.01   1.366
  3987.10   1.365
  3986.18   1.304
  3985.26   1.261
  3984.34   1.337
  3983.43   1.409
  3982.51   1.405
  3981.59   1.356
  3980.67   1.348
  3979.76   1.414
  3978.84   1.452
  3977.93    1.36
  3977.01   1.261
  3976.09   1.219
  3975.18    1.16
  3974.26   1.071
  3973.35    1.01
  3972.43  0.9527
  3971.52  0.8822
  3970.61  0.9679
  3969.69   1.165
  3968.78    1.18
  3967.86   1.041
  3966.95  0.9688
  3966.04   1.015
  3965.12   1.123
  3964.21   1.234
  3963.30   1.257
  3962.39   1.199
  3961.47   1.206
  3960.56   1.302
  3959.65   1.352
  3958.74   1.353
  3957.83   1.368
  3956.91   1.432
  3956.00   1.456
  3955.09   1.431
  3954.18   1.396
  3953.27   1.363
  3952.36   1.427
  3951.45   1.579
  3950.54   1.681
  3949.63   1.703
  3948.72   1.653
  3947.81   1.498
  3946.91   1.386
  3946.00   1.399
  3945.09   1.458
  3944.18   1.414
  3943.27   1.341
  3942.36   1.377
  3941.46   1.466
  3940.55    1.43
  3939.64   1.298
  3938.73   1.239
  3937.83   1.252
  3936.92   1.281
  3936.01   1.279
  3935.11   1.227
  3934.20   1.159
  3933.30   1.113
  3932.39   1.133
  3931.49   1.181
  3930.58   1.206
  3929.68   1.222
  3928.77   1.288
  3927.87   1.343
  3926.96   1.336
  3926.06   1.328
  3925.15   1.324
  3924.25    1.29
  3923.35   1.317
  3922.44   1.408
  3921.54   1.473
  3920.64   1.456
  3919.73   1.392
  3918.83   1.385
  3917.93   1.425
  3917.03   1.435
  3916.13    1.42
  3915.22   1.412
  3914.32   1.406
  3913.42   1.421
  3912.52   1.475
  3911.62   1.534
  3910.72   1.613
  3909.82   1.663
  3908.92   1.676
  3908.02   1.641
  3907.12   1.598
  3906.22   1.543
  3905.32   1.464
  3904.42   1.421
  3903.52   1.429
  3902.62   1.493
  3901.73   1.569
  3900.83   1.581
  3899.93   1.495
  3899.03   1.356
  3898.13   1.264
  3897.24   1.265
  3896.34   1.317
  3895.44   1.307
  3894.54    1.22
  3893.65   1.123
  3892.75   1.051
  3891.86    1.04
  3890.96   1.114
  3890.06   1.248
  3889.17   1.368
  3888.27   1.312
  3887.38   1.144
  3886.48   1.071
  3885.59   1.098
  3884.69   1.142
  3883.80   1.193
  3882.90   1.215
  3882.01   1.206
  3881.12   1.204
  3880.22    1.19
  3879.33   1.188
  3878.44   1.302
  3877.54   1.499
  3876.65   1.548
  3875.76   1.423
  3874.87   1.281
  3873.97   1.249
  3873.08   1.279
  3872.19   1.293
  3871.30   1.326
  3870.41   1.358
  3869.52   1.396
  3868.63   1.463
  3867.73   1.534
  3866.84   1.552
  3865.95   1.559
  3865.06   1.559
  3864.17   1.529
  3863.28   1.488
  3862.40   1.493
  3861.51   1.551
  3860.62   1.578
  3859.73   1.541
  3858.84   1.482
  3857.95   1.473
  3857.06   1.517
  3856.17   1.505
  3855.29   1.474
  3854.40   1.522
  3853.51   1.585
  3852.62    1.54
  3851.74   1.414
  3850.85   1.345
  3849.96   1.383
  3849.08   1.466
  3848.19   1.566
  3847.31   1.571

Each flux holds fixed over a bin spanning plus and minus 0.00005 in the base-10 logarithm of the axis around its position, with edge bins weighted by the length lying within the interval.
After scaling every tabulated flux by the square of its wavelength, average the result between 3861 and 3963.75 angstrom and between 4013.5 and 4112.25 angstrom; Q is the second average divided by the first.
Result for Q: 1.1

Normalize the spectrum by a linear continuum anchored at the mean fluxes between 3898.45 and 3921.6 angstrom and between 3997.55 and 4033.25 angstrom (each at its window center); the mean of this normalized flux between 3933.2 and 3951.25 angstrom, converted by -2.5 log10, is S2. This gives 0.07 mag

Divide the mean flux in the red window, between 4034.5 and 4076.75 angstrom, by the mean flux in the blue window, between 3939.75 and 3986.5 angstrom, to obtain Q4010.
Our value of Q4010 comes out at 1.14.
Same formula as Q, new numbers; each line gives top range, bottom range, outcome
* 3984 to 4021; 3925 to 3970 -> 1.16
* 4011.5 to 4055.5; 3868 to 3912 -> 1.21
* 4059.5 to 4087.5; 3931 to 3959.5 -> 1.11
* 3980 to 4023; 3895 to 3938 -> 1.11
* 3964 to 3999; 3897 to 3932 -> 0.95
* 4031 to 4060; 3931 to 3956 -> 1.16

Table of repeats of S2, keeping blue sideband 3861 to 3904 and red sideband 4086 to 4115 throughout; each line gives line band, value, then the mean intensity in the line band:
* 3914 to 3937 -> 0.015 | 1.32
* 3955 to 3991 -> 0.069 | 1.26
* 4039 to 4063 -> -0.126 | 1.51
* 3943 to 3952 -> -0.135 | 1.51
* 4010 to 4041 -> -0.125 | 1.51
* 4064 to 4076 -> -0.068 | 1.43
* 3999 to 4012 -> -0.100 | 1.47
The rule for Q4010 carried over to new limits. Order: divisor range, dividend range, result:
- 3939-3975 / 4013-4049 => 1.16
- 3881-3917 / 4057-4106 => 1.05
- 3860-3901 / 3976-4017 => 1.10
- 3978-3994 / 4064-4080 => 1.01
